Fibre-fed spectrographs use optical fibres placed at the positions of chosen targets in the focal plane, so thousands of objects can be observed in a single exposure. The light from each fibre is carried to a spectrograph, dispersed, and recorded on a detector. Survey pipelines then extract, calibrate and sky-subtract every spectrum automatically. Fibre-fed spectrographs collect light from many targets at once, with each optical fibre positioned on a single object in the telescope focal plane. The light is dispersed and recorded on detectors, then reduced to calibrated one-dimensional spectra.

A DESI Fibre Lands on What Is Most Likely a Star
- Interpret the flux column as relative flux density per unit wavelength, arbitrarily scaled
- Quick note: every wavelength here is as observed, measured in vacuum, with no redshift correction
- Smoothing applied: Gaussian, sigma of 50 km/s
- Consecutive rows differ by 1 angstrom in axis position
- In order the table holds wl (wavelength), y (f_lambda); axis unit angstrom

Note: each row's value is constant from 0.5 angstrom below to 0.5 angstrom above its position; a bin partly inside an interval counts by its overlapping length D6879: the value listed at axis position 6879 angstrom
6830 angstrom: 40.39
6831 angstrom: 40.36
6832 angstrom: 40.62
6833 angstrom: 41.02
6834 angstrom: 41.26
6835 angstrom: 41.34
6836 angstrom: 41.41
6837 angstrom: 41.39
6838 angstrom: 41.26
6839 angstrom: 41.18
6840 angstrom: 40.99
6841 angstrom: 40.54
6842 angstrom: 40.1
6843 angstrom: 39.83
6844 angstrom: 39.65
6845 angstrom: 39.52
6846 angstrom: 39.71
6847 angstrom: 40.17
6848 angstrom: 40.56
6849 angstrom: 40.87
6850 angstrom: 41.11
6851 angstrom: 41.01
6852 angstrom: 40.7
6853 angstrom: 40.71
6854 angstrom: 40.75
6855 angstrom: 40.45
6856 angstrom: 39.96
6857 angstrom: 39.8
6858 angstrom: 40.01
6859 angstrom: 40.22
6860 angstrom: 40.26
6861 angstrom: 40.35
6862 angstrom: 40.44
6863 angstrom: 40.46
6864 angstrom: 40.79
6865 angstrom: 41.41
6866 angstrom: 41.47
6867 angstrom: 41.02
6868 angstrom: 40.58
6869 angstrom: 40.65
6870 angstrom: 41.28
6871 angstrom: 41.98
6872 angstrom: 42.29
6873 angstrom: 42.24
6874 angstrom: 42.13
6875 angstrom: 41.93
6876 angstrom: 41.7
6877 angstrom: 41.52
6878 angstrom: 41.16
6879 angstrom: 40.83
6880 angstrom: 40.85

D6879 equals 40.83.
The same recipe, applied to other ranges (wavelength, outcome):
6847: 40.17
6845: 39.52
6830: 40.39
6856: 39.96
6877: 41.52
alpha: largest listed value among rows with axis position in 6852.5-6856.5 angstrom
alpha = 40.75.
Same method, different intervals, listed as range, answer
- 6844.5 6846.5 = 39.71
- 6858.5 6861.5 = 40.35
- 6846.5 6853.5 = 41.11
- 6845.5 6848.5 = 40.56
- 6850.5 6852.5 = 41.01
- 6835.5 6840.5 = 41.41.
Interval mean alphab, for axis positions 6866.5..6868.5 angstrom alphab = 40.8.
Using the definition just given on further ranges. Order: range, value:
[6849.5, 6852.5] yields 40.9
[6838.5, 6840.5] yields 41.1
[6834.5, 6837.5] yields 41.4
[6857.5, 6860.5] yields 40.2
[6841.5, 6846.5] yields 39.8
